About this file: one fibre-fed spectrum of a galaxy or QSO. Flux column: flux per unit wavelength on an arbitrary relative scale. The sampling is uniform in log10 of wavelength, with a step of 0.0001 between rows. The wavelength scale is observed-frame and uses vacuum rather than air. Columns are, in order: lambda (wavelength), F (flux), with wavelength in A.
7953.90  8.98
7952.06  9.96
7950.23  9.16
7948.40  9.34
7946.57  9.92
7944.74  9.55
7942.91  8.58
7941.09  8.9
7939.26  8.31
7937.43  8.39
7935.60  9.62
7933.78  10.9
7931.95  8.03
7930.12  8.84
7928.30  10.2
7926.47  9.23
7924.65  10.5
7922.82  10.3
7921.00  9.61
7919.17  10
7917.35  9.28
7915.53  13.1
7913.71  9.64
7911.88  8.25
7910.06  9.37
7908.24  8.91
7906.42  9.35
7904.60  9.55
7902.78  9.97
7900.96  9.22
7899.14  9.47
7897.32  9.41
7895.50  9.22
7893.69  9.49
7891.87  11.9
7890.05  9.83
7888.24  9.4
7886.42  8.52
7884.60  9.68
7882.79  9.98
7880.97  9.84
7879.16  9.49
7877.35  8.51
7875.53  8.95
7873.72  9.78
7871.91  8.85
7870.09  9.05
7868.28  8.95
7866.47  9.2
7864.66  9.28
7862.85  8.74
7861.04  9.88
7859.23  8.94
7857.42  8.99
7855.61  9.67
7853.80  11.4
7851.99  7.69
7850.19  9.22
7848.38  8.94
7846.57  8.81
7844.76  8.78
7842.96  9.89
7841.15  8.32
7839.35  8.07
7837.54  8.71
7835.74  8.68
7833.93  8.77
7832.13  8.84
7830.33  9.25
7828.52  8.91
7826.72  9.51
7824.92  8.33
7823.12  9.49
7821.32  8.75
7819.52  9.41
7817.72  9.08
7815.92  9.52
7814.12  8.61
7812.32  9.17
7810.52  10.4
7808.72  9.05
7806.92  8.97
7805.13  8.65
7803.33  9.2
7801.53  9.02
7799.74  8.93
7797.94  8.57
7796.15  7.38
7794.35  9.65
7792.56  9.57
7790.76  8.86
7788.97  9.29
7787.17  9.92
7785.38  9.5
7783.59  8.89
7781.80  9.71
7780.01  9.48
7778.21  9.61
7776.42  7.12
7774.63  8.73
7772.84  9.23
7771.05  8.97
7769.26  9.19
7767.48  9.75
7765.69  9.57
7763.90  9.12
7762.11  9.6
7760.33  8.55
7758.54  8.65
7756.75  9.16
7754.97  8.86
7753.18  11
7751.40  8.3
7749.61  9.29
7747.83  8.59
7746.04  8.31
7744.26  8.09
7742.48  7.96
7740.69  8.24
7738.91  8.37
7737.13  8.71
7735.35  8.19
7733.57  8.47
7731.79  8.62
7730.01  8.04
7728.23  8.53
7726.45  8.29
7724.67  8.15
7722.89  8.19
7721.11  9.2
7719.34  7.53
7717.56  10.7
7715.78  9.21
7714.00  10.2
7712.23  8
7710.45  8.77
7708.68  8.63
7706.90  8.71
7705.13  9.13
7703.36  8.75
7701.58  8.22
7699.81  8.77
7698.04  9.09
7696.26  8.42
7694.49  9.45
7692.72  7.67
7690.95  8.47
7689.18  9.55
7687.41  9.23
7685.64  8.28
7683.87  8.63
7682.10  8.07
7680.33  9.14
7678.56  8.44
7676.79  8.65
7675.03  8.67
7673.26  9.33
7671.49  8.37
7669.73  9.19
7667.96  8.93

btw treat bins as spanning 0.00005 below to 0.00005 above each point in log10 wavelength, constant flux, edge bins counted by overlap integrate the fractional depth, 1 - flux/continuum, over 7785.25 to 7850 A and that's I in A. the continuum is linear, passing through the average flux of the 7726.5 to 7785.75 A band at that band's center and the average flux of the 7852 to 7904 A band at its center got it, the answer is 0.9 A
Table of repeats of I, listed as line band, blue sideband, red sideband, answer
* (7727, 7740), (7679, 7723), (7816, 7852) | 0.6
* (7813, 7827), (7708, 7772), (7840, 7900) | 0.1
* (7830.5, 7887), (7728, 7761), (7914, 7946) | 0.7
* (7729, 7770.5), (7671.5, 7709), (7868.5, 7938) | 0.7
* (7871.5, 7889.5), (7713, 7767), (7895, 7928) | 0.4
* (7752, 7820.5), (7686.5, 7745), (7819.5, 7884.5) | -2.0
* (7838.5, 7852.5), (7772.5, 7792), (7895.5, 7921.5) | 0.9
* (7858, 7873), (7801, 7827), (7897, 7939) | 0.4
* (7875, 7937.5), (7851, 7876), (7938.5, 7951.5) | -2.9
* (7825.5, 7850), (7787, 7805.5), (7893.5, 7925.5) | 0.9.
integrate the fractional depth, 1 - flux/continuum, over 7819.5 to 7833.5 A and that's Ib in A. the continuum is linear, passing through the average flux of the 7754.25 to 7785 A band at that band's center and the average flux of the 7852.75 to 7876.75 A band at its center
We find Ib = 0.3 A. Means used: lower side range 9.08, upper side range 9.34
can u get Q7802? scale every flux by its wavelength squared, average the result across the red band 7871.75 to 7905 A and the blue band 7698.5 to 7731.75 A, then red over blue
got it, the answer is 1.14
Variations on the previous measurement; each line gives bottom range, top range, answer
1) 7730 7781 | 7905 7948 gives 1.12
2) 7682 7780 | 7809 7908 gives 1.09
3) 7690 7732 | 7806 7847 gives 1.07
